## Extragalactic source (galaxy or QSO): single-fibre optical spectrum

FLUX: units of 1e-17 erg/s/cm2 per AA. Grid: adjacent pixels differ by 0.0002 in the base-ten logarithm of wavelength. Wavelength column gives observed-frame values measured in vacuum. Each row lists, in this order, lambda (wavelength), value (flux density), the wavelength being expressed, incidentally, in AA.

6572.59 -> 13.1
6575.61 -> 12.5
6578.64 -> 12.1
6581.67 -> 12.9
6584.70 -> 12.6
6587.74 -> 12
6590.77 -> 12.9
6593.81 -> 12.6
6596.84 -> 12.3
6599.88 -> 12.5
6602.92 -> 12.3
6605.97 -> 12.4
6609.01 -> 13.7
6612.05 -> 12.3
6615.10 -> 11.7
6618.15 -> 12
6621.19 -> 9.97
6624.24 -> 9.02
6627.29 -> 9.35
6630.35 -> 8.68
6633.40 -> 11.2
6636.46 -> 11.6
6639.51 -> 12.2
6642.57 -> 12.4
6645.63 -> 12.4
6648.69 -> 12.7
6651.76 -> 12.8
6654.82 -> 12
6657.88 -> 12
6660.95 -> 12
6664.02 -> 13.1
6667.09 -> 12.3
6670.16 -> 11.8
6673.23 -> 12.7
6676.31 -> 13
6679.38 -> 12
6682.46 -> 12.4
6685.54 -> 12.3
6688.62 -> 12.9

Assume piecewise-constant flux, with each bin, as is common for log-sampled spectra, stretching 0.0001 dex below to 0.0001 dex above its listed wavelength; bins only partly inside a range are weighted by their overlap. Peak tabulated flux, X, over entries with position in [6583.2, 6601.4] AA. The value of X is 12.9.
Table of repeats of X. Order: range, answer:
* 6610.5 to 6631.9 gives 12.3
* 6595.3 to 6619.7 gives 13.7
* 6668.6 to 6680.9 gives 13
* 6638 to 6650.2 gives 12.7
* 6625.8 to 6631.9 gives 9.35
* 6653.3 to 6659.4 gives 12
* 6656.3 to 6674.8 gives 13.1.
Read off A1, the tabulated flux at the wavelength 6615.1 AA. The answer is 11.7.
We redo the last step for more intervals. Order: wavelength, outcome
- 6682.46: 12.4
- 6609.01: 13.7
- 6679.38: 12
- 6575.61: 12.5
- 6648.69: 12.7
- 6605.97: 12.4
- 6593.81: 12.6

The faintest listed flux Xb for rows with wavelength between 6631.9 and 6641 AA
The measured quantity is 11.2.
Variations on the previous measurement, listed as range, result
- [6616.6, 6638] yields 8.68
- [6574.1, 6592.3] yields 12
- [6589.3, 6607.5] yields 12.3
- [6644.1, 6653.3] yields 12.4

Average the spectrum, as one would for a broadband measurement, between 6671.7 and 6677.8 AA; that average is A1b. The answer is 12.8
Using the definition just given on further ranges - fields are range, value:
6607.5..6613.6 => 13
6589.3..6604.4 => 12.5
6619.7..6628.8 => 9.45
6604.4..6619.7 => 12.4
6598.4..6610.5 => 12.7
